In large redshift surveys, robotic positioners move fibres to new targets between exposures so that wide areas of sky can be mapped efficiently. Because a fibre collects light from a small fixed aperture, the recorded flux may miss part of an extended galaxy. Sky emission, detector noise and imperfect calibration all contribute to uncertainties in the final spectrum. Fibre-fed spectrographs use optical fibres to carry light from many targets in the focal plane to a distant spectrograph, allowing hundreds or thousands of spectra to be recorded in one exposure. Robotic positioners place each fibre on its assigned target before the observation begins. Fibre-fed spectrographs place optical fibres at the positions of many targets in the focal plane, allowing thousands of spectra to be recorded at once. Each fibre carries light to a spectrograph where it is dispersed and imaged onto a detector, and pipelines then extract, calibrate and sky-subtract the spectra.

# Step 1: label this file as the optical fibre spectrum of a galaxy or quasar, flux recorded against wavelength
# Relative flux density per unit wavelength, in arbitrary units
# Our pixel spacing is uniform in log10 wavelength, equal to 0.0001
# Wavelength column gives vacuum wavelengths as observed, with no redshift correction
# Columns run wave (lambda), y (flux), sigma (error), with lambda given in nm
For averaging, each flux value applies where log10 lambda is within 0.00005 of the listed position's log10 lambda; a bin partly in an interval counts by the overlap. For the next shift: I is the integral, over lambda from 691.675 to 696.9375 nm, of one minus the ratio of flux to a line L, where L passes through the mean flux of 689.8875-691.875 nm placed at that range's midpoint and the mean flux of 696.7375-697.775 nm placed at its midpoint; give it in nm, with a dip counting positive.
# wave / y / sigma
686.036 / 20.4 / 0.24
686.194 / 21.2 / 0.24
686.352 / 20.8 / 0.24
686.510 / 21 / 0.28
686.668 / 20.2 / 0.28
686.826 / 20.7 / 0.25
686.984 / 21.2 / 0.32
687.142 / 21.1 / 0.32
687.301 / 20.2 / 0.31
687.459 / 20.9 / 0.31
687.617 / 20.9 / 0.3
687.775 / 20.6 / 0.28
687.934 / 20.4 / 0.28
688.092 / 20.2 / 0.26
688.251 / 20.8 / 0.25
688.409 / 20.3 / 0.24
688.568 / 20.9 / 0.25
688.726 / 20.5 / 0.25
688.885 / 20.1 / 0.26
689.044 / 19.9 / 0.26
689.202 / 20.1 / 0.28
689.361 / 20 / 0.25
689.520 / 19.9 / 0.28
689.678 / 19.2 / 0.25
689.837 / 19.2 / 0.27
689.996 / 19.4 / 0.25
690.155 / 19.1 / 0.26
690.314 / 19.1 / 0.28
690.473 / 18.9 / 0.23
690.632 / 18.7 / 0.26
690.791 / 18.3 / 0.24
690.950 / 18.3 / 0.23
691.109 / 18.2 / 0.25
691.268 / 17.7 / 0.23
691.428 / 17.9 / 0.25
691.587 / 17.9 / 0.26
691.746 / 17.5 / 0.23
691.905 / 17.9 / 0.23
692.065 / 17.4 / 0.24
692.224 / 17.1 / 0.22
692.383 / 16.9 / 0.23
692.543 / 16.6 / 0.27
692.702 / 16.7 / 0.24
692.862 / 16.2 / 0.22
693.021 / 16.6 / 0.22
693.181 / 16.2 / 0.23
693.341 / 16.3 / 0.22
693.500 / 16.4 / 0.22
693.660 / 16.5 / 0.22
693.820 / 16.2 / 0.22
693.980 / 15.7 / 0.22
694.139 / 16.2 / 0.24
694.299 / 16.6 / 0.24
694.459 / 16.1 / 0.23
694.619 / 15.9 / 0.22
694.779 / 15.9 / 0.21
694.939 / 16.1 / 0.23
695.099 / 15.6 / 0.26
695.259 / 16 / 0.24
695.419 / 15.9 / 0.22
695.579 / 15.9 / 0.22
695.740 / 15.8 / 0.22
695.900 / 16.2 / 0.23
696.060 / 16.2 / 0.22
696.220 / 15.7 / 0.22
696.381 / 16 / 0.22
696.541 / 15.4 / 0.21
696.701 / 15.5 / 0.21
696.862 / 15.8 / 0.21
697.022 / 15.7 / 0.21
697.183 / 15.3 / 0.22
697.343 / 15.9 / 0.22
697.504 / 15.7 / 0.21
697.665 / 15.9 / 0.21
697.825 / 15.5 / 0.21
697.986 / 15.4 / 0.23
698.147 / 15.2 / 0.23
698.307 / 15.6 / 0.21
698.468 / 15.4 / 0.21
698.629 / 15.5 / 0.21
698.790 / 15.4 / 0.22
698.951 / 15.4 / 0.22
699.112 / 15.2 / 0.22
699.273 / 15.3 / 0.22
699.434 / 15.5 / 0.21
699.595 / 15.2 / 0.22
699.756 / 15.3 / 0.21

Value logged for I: 0.211 nm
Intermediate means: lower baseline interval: 18.4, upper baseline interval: 15.7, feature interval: 16.3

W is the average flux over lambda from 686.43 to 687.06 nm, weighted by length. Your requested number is 20.8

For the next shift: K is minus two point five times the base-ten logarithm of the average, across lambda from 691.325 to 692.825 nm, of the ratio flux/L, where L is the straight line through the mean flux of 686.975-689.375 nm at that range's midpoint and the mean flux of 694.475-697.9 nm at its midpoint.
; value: 0.06 mag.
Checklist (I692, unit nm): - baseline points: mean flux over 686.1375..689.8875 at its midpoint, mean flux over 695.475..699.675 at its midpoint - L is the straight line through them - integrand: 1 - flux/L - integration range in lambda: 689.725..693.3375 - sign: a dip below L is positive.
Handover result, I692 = 0.17 nm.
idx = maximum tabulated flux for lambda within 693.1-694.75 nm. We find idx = 16.6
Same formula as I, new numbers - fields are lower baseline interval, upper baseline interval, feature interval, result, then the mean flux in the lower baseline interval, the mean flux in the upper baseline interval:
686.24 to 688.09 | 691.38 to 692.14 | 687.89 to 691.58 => -0.07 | 20.7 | 17.7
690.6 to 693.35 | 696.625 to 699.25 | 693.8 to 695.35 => 0.05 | 17.4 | 15.5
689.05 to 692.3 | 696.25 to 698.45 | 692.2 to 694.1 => 0.12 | 18.6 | 15.6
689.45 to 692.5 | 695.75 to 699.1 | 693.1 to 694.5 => 0.07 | 18.3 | 15.6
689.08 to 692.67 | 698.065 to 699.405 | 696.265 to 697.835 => 0.03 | 18.4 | 15.4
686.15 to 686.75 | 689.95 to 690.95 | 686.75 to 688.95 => -0.06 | 20.8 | 18.8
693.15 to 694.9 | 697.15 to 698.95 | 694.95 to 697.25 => 0.01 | 16.2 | 15.5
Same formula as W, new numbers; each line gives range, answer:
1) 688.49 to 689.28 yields 20.3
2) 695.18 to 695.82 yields 15.9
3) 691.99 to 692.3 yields 17.3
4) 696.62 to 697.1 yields 15.7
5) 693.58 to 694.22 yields 16.2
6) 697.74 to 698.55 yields 15.4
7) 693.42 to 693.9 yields 16.4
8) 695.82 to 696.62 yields 15.9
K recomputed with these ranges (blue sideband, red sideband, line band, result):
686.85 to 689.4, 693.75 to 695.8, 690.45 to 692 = 0.019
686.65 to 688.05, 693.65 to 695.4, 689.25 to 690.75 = -0.016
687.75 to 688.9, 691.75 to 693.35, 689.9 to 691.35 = -0.007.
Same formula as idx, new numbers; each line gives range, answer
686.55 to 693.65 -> 21.2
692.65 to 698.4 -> 16.7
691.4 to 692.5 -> 17.9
